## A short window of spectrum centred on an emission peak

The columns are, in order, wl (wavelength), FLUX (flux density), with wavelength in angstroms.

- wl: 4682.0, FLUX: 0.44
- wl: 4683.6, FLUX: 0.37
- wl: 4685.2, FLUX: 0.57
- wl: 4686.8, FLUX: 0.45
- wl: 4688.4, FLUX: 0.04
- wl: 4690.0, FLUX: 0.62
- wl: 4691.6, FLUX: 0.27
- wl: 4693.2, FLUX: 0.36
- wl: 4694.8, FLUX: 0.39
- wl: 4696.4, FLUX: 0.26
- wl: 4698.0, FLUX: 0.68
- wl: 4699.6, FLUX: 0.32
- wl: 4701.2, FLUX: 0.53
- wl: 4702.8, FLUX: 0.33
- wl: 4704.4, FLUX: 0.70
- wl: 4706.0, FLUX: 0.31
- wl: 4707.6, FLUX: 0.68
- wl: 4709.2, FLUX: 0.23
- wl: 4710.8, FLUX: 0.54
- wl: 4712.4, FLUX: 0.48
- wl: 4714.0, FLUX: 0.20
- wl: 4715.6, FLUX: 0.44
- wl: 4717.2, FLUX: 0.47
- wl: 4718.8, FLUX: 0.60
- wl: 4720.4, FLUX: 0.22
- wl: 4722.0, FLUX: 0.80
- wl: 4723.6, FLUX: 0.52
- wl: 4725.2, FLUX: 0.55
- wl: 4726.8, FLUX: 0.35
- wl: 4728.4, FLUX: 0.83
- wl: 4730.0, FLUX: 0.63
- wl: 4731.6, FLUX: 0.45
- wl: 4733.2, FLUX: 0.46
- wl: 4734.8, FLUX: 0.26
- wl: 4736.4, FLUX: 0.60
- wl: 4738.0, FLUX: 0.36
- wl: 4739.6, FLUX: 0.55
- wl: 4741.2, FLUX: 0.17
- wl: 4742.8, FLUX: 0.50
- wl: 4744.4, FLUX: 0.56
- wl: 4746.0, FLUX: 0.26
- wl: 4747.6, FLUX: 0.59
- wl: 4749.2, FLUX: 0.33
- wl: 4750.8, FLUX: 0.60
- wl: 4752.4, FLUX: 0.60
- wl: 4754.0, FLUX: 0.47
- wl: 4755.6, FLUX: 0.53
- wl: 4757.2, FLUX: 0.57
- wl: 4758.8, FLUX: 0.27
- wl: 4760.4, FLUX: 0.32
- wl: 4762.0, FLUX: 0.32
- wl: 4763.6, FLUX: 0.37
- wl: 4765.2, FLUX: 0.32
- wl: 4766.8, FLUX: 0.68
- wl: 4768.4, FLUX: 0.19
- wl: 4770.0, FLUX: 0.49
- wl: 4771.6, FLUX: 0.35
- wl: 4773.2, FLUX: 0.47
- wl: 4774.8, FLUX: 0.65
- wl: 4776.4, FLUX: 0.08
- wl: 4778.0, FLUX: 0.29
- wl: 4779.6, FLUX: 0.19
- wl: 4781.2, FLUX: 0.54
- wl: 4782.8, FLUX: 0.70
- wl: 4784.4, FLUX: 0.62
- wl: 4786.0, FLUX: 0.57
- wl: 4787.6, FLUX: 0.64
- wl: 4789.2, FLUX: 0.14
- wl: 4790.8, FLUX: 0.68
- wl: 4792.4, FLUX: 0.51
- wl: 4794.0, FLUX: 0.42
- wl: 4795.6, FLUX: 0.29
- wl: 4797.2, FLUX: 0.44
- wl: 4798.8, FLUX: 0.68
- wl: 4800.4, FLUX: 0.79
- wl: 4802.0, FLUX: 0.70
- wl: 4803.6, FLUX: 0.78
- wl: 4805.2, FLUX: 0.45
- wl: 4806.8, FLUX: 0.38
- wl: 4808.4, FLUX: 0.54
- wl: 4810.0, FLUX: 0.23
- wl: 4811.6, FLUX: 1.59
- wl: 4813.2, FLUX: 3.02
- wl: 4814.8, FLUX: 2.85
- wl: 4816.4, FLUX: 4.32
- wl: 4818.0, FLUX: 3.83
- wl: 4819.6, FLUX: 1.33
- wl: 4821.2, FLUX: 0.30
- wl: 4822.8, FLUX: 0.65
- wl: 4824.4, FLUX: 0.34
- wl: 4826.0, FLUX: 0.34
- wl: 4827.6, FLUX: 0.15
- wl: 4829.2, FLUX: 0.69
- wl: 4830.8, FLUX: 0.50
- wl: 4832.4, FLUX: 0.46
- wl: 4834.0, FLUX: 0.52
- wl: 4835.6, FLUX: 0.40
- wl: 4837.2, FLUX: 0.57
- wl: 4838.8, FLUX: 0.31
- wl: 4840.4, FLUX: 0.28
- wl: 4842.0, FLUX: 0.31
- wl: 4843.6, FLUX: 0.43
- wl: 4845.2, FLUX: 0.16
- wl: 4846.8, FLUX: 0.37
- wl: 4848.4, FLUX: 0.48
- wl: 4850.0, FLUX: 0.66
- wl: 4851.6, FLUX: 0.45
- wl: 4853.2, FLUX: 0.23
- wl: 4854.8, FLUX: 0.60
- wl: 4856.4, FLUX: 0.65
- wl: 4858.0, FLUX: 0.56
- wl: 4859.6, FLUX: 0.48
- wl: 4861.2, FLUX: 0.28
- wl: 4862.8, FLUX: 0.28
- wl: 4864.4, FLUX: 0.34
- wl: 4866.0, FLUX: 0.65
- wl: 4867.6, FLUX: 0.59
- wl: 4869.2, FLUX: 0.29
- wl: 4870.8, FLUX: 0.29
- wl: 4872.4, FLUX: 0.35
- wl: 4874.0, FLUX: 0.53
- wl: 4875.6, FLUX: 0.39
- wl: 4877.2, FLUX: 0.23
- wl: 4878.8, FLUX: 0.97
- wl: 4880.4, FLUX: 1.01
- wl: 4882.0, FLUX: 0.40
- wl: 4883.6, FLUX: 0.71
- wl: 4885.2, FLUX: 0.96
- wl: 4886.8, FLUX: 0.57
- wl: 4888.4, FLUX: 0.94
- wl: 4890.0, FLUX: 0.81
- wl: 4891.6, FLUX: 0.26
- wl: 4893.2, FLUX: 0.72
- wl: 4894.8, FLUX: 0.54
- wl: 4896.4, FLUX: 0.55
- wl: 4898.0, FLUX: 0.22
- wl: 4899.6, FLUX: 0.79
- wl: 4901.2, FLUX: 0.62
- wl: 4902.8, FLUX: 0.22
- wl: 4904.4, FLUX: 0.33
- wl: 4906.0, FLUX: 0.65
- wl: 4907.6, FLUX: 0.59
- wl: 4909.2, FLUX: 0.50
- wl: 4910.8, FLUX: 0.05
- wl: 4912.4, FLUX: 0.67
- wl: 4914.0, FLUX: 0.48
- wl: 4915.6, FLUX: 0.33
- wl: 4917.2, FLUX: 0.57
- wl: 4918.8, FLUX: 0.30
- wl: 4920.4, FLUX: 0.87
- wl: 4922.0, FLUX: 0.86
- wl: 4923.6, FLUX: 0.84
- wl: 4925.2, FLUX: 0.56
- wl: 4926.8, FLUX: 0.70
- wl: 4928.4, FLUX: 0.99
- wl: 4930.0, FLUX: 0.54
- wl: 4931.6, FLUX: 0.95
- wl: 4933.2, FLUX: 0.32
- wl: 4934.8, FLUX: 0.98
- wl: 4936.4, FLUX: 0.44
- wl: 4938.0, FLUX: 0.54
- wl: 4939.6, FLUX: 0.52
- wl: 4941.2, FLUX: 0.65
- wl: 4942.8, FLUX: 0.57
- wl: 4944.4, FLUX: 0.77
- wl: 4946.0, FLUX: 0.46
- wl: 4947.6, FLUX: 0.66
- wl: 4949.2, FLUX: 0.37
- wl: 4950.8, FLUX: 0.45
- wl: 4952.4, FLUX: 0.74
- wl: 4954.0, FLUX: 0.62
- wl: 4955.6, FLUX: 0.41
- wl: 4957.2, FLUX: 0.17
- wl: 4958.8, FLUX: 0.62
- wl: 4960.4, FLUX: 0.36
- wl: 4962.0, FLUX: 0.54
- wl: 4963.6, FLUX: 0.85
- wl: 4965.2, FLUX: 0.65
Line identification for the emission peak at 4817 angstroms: [O II] 3727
